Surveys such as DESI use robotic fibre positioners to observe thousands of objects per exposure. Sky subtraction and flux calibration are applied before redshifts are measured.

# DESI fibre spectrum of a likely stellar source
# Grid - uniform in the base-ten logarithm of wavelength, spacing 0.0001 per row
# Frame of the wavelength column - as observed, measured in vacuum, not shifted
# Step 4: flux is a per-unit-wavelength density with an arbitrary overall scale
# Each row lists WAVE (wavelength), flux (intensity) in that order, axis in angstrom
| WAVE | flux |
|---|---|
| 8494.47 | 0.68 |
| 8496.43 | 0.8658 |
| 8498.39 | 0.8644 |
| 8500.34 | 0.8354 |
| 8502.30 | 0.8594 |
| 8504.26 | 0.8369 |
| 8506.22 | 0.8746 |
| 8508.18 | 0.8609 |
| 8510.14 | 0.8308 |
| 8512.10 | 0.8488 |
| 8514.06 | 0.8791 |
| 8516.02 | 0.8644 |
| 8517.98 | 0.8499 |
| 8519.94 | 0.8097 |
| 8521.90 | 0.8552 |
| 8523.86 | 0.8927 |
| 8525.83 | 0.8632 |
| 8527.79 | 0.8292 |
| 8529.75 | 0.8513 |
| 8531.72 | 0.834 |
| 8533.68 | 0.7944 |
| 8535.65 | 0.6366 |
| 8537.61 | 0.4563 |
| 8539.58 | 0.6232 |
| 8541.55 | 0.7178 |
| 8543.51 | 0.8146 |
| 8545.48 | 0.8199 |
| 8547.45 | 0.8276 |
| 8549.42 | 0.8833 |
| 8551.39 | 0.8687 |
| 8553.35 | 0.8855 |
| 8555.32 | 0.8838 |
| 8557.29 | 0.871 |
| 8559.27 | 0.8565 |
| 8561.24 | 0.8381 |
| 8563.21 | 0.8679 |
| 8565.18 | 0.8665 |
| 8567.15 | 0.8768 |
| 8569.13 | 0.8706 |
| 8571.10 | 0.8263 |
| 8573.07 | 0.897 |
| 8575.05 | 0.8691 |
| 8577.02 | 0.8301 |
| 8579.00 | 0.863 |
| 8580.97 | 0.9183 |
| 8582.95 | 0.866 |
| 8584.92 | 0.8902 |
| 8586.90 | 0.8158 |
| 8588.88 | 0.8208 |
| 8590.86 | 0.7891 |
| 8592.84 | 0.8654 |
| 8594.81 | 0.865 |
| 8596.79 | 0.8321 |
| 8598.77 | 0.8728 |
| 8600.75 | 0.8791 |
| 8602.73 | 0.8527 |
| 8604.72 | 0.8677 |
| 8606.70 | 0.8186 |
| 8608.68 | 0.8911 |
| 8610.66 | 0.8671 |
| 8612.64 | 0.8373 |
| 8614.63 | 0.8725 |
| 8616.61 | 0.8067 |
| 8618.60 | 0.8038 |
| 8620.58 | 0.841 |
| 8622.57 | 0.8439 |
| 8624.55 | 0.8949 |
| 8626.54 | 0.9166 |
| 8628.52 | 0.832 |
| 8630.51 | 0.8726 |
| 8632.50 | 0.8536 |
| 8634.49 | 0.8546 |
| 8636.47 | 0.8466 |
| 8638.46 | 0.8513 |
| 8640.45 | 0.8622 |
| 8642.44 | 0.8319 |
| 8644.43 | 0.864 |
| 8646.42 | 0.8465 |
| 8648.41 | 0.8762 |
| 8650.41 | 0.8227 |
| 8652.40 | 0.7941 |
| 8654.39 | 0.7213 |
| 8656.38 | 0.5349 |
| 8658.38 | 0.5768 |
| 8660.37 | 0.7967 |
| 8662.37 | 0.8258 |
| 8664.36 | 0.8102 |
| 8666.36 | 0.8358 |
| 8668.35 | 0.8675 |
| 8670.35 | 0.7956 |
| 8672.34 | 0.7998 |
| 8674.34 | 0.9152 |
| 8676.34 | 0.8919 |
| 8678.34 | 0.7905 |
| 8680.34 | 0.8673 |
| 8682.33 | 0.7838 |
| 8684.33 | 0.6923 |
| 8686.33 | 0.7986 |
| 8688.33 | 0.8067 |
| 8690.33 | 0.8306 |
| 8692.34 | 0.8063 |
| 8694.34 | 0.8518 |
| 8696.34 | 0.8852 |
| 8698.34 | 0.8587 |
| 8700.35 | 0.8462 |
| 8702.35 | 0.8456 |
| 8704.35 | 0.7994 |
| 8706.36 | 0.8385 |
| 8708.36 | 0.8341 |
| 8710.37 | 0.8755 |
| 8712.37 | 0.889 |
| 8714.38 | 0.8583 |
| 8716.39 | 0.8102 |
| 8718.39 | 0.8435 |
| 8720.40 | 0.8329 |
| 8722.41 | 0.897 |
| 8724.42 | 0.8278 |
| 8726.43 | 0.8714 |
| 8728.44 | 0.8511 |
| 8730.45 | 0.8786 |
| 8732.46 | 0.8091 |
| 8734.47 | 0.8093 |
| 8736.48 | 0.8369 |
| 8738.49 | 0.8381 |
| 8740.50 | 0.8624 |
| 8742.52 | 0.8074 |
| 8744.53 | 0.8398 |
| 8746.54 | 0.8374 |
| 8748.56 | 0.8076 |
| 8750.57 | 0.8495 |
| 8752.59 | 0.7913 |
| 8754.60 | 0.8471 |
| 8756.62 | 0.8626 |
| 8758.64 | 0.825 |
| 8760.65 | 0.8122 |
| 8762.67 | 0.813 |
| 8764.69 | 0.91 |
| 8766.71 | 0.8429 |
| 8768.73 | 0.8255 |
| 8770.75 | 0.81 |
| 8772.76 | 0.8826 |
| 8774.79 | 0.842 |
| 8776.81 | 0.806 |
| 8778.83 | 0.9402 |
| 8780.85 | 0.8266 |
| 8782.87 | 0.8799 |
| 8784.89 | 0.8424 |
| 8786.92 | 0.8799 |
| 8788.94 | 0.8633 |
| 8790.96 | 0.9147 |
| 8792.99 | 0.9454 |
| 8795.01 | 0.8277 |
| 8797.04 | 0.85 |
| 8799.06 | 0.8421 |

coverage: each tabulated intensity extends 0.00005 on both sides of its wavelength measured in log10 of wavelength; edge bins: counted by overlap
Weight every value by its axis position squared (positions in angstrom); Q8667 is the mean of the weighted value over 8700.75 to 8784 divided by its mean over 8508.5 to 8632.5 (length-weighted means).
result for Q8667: 1.05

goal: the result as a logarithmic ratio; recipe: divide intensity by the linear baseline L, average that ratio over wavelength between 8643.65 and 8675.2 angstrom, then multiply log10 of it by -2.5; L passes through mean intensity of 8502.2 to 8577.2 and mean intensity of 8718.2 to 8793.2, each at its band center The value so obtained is 0.06 mag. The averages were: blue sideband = 0.828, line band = 0.792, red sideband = 0.848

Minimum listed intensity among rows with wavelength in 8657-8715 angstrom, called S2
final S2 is 0.5768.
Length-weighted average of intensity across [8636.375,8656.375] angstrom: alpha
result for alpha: 0.816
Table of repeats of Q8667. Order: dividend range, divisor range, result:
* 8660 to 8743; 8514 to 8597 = 1.04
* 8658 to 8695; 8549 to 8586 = 0.96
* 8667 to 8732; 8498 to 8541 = 1.08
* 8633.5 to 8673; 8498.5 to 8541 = 1.02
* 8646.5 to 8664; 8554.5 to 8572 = 0.89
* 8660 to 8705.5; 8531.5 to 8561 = 1.09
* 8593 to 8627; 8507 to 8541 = 1.09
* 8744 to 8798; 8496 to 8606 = 1.07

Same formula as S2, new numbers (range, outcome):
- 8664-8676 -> 0.7956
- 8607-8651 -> 0.8038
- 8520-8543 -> 0.4563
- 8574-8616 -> 0.7891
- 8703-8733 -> 0.7994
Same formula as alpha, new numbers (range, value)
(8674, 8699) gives 0.827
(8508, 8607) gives 0.835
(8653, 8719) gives 0.811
